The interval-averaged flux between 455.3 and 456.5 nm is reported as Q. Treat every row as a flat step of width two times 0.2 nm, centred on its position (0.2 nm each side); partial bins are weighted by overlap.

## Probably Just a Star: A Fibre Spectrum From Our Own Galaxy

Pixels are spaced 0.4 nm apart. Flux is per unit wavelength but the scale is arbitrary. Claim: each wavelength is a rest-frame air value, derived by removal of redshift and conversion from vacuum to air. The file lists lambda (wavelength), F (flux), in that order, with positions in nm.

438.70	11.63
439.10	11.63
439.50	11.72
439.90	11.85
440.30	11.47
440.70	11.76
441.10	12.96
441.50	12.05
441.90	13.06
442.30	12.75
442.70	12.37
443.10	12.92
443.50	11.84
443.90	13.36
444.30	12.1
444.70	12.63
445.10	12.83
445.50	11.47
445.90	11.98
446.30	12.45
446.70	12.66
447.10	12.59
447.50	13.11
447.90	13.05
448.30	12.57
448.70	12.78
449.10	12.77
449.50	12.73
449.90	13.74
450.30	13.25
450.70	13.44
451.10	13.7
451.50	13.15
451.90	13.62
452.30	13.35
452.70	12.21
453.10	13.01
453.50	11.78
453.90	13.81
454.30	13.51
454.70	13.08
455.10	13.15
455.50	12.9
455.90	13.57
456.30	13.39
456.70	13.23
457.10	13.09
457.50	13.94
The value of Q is 13.3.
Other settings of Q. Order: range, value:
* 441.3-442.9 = 12.6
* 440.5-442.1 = 12.5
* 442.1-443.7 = 12.5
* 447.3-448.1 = 13.1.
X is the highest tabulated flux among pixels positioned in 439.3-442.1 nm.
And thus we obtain 13.06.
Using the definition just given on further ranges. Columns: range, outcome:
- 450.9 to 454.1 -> 13.81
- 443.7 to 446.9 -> 13.36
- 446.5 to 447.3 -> 12.66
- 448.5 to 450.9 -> 13.74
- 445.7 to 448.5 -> 13.11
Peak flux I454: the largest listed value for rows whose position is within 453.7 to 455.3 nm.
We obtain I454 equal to 13.81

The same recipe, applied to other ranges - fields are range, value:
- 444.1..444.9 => 12.63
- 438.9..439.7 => 11.72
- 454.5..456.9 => 13.57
